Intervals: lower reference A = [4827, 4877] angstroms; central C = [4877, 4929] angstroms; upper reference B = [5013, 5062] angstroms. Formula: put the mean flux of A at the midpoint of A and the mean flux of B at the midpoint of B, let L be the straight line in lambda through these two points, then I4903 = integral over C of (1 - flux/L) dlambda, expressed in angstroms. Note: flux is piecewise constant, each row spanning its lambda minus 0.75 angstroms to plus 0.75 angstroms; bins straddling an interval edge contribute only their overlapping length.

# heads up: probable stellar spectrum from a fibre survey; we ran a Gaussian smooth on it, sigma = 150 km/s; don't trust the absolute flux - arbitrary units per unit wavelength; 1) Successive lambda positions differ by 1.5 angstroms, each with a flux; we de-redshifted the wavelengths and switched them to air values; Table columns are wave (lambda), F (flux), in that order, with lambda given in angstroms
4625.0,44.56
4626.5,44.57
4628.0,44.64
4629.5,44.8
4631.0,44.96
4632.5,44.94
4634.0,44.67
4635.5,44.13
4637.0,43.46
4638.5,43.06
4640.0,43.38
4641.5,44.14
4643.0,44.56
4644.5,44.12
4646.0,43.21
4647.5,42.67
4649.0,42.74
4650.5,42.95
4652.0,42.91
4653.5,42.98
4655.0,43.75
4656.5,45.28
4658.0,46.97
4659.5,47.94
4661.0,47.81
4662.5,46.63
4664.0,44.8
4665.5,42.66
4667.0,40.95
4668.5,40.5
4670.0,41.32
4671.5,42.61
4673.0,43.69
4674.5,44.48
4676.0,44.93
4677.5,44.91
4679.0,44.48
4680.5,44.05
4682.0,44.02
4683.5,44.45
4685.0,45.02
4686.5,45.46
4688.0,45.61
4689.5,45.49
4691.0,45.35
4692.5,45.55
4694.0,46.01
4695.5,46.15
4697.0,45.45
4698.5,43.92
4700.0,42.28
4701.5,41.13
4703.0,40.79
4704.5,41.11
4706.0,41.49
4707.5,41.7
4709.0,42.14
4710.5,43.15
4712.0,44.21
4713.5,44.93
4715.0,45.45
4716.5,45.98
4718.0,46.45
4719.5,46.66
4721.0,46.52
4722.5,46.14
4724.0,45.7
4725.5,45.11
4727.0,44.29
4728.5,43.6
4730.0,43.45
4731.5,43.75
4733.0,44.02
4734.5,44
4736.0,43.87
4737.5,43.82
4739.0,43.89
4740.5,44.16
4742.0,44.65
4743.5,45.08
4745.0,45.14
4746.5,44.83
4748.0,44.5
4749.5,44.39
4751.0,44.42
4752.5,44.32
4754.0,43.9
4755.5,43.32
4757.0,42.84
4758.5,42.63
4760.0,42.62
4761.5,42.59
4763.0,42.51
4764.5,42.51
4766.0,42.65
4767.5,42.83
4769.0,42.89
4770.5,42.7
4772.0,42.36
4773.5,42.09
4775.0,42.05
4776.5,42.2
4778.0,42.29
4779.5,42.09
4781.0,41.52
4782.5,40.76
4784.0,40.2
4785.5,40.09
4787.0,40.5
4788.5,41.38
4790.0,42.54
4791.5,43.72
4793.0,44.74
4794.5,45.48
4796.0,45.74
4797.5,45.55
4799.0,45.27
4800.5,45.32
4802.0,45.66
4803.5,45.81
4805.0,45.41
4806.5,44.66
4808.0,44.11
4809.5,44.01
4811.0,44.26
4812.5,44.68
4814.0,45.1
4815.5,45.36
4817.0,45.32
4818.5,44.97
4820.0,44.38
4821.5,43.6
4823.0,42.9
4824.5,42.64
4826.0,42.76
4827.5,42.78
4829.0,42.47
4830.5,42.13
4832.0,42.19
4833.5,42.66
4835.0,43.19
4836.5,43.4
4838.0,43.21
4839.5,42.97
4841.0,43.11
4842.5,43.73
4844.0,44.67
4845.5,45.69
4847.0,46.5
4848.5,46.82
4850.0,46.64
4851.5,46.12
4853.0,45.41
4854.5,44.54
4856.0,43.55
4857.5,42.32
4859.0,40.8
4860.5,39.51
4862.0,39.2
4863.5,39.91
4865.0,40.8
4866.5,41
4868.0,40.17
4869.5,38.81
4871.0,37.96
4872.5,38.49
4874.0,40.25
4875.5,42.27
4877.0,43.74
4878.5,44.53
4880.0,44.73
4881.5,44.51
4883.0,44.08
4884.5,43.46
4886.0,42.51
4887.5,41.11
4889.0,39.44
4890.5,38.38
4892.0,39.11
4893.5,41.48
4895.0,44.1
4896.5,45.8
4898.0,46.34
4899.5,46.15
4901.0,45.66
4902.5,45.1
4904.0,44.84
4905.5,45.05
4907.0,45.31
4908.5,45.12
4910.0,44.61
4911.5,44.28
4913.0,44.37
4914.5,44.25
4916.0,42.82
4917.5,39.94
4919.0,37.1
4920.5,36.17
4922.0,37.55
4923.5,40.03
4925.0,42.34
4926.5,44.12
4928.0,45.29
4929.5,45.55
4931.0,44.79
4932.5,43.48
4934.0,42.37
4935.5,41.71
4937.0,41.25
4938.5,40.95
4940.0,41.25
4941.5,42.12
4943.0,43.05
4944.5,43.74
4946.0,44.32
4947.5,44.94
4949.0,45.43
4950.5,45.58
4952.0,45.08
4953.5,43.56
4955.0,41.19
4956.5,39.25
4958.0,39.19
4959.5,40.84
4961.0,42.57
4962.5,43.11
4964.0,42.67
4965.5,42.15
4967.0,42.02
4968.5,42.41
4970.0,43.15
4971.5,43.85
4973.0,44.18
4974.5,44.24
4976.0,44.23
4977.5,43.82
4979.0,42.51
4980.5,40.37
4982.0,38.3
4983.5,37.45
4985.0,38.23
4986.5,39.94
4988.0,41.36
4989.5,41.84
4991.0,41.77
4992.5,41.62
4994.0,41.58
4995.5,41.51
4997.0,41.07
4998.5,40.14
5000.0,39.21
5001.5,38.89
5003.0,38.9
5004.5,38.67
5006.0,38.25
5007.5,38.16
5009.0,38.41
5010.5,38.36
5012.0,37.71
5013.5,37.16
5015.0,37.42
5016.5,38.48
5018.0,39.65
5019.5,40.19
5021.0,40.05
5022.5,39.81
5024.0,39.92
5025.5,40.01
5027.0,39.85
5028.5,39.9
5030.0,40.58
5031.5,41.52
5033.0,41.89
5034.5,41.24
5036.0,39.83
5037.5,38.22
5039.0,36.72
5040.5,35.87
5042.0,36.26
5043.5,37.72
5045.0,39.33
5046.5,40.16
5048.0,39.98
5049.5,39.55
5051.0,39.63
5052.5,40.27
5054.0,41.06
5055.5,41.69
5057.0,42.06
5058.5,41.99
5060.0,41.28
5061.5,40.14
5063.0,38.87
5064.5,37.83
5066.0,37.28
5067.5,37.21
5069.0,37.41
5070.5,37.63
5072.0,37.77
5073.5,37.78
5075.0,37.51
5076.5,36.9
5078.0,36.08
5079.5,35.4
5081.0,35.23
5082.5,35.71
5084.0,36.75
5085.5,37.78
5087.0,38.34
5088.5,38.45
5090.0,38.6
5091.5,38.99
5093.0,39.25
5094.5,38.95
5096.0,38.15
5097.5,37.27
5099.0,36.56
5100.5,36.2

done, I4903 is -1.5 angstroms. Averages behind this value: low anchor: 42.5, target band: 43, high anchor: 39.7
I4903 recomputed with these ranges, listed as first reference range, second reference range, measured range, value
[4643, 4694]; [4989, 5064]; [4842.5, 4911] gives -2.39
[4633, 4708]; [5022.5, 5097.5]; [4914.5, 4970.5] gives -2.67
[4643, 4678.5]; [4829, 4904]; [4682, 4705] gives -0.26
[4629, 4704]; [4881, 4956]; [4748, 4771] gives 0.28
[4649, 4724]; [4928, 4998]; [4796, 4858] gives -1.48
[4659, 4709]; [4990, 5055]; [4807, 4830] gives -0.96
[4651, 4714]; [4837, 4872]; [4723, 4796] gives 0.30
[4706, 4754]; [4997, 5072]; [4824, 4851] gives -0.74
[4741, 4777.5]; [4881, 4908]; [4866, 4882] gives 0.73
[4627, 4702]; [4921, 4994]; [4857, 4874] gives 1.19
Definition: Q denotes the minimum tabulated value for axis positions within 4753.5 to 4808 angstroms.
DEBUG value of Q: 40.09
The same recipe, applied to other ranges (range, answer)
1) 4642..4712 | 40.5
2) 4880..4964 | 36.17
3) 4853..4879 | 37.96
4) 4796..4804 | 45.27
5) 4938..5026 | 37.16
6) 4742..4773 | 42.36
